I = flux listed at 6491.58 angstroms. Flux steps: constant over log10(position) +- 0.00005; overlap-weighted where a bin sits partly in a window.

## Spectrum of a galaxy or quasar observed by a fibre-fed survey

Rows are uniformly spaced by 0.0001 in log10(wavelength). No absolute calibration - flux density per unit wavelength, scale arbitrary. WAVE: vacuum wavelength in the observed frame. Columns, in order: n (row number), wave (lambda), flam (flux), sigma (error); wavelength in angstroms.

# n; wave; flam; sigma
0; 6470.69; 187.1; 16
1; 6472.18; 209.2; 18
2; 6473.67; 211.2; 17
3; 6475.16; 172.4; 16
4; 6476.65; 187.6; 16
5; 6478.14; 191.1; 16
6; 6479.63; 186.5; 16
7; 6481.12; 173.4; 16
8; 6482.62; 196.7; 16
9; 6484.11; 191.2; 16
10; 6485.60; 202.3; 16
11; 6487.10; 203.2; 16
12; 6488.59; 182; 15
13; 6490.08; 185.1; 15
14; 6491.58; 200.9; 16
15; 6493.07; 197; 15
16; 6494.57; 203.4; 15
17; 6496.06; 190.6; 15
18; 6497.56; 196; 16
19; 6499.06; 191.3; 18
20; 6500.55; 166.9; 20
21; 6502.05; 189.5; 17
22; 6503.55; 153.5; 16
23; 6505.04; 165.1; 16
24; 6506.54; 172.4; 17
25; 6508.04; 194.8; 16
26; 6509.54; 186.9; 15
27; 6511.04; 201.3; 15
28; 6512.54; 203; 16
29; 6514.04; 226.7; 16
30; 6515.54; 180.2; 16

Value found 200.9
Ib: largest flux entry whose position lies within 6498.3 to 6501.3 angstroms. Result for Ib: 191.3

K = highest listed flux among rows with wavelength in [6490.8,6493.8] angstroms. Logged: 200.9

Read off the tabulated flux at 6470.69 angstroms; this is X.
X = 187.1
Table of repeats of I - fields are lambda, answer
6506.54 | 172.4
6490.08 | 185.1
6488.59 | 182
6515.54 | 180.2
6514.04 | 226.7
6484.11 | 191.2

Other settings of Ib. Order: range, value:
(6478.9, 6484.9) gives 196.7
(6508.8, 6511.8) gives 201.3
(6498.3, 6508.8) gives 194.8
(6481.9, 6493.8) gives 203.2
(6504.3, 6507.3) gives 172.4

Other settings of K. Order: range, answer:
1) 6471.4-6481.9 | 211.2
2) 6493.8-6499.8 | 203.4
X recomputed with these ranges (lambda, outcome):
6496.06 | 190.6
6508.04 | 194.8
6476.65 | 187.6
